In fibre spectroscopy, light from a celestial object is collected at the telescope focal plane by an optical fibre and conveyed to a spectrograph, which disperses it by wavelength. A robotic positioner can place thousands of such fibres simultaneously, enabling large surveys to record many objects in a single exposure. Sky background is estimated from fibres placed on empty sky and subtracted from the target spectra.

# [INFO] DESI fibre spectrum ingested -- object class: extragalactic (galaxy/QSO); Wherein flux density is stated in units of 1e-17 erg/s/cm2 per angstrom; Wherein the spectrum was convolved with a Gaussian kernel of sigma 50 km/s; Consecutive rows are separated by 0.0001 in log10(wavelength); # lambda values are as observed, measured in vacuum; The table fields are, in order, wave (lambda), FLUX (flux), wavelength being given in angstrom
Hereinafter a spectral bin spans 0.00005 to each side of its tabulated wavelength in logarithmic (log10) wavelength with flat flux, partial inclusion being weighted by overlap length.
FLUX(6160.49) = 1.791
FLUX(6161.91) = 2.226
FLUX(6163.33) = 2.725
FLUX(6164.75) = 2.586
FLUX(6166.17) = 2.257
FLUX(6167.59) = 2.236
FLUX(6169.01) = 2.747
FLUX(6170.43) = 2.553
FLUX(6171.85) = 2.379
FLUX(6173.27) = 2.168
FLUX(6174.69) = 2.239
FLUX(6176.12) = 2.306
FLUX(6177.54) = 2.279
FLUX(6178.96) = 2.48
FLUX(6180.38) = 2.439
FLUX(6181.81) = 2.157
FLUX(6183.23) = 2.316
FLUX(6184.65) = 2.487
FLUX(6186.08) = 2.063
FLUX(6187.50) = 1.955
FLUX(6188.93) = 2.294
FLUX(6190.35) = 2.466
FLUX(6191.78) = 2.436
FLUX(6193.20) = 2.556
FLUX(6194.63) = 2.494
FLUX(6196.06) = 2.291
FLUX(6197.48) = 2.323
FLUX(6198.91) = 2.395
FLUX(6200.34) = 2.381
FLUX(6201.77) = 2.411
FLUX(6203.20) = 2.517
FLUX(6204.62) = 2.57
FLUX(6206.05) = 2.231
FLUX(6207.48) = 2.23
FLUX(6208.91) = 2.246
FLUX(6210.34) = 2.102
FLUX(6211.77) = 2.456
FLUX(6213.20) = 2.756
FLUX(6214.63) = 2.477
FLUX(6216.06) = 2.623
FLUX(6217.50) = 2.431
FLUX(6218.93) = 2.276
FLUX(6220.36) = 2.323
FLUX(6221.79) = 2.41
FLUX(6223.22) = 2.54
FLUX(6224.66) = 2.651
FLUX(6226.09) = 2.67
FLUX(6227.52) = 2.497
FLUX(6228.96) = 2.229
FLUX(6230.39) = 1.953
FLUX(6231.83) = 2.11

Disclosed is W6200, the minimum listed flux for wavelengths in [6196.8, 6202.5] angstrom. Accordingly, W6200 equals 2.323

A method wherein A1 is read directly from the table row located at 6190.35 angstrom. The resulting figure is 2.466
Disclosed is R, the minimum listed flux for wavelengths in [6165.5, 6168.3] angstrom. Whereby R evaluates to 2.236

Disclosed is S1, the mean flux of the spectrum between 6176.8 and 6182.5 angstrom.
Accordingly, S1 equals 2.34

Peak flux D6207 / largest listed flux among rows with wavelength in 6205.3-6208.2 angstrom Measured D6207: 2.231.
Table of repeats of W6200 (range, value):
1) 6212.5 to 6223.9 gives 2.276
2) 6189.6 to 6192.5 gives 2.436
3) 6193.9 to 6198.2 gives 2.291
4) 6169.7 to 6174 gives 2.168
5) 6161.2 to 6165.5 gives 2.226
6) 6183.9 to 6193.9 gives 1.955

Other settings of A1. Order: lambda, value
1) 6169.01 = 2.747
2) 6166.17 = 2.257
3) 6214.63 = 2.477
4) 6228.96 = 2.229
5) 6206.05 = 2.231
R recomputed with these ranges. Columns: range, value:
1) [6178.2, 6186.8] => 2.063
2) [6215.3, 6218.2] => 2.431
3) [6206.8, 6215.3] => 2.102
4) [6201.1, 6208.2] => 2.23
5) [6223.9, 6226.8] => 2.651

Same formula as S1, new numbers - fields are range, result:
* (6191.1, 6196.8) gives 2.45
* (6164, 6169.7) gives 2.46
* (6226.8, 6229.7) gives 2.36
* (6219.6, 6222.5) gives 2.37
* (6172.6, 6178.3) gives 2.25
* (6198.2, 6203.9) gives 2.42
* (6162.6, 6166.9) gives 2.52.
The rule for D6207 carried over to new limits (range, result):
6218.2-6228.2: 2.67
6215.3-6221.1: 2.623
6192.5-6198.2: 2.556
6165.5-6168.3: 2.257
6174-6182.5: 2.48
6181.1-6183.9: 2.316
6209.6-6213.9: 2.756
